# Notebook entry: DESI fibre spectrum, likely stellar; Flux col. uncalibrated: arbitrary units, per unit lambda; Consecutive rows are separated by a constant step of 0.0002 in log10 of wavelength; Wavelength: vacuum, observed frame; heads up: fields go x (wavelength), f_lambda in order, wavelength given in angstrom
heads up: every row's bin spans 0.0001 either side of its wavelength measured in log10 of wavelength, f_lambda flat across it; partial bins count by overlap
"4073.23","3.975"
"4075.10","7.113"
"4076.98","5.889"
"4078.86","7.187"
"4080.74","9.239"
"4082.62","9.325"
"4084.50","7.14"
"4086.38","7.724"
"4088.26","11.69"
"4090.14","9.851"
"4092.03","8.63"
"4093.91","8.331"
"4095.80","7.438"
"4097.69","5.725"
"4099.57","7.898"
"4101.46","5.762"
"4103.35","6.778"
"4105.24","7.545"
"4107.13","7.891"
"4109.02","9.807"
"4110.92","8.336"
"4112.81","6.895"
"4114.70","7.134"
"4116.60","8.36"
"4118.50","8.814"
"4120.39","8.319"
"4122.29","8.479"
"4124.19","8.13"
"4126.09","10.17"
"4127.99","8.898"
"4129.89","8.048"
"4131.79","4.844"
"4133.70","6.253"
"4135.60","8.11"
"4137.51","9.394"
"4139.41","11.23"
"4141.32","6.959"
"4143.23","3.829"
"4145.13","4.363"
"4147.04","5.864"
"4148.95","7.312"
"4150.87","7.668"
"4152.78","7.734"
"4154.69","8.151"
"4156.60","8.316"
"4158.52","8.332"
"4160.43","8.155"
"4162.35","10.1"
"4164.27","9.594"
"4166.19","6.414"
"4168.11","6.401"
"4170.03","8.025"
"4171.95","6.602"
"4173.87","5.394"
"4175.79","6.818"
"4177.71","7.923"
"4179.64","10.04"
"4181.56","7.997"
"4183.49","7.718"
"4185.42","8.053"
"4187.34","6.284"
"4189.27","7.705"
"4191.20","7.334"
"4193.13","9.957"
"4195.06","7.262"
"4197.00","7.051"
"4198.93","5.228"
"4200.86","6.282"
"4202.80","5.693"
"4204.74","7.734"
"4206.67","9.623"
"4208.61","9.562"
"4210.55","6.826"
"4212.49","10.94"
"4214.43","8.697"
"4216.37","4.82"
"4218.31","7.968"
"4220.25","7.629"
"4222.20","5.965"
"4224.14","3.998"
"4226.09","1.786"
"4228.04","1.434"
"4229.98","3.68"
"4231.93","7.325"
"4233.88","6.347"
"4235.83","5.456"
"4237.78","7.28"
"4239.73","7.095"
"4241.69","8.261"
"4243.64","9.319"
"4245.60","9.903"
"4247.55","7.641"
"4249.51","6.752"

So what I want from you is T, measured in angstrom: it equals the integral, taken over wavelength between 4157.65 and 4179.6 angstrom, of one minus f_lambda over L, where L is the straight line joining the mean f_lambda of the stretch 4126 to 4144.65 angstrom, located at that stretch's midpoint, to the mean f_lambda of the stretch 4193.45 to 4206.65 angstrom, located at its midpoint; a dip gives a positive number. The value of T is -1.4 angstrom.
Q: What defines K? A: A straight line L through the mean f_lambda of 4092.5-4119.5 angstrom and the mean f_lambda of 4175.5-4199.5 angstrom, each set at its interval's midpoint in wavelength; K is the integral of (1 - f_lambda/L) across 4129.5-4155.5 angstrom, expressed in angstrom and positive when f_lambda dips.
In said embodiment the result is 1.9 angstrom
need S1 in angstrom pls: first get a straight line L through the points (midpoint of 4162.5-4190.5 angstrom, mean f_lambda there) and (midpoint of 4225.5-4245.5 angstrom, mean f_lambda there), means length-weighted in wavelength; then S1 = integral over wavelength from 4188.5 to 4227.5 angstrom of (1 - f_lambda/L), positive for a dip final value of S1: -1.4 angstrom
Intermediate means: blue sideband 7.57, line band 7.03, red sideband 6.06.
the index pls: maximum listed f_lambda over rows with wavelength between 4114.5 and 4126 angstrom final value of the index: 8.814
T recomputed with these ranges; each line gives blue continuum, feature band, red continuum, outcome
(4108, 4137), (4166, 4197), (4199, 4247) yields -0.9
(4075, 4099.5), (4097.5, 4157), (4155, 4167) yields 5.1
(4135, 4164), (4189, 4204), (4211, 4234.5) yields -1.1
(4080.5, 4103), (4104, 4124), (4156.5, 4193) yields -0.2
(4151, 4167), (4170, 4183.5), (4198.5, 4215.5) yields 1.1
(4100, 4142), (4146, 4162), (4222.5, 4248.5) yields -0.7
